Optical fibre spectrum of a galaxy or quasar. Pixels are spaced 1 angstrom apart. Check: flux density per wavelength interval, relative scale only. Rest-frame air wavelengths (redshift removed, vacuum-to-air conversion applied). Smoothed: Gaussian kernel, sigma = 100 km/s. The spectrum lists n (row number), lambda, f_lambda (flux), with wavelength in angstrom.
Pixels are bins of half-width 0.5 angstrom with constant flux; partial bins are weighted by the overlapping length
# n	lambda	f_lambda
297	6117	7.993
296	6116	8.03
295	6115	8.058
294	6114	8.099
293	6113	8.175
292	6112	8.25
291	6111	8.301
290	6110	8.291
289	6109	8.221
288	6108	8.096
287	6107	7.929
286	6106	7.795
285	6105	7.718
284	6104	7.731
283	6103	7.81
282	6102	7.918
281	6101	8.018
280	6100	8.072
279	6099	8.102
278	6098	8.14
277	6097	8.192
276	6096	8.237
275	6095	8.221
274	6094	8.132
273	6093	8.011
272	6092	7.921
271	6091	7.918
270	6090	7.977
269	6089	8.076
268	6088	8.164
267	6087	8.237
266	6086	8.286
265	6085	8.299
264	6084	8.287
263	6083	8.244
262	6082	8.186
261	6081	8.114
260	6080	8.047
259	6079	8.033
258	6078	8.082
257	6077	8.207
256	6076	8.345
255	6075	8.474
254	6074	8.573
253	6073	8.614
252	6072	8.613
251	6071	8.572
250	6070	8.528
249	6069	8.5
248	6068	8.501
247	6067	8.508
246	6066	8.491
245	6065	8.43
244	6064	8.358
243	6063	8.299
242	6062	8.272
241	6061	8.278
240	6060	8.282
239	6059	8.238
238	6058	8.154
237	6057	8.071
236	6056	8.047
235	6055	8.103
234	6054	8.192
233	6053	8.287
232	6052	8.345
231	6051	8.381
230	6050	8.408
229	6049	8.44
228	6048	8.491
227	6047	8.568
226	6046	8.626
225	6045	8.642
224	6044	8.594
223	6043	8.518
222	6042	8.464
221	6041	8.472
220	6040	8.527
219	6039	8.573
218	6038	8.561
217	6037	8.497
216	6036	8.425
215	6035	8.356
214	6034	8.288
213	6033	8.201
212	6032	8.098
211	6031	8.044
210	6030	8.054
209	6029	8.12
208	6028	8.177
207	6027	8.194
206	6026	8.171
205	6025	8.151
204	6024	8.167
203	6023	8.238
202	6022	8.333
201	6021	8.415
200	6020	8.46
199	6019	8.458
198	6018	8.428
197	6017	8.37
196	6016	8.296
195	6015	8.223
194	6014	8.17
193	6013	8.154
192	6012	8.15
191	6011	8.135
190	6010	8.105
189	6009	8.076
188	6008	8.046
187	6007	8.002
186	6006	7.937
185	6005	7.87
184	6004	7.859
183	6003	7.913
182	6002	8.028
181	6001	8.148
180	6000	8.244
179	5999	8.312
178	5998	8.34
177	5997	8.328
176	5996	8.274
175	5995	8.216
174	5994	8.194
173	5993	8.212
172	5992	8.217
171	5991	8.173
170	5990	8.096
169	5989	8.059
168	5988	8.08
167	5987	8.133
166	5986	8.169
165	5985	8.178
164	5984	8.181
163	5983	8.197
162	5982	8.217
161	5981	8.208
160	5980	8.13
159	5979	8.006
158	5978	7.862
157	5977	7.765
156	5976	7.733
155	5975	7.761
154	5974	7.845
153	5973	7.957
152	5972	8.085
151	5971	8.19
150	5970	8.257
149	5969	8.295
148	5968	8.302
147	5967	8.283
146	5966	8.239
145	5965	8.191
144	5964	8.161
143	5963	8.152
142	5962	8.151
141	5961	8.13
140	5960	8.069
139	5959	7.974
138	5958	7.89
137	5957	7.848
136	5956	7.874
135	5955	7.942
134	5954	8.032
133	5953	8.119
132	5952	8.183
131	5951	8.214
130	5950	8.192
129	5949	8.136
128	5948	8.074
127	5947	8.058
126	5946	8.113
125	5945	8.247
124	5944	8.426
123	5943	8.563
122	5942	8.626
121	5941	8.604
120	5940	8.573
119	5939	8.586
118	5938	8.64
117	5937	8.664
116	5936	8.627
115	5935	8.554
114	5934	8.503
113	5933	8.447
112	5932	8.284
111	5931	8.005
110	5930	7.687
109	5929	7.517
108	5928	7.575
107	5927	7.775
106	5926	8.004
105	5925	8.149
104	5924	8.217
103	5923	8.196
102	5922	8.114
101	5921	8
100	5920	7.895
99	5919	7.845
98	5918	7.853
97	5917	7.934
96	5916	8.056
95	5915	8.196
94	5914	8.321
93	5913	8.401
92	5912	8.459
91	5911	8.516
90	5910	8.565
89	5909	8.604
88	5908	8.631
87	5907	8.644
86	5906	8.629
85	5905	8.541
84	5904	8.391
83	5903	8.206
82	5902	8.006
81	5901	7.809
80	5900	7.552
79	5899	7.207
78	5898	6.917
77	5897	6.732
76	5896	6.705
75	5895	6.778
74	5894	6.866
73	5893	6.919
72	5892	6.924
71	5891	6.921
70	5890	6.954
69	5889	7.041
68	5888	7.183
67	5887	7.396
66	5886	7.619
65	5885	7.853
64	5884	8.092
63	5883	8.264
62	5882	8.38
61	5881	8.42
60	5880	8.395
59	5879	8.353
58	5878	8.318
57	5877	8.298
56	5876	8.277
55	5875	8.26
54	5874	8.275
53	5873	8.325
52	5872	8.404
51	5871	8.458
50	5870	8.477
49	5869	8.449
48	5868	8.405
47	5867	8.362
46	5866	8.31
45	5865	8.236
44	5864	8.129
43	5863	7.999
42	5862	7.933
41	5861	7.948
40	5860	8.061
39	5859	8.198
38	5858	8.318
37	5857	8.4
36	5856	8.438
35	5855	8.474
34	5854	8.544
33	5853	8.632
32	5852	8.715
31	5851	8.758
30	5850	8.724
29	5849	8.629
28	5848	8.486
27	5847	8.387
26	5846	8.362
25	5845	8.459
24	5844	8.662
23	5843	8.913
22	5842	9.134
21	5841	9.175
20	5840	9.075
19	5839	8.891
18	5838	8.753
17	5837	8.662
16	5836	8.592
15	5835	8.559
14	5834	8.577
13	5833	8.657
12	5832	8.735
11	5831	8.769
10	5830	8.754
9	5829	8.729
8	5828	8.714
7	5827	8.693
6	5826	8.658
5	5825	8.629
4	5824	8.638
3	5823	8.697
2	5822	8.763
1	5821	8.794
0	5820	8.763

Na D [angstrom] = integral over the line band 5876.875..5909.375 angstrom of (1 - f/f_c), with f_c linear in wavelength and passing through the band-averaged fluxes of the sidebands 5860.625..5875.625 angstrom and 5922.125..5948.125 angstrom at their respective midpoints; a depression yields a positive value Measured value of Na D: 2.1 angstrom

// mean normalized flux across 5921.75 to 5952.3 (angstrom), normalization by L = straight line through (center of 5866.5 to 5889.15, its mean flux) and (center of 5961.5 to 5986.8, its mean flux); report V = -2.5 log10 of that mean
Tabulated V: -0.016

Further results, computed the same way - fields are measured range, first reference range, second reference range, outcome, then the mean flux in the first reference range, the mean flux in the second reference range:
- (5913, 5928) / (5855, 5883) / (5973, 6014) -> 0.02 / 8.29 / 8.09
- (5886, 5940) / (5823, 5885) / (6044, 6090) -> 0.07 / 8.49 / 8.33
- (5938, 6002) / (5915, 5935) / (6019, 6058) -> 0.00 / 8.02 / 8.33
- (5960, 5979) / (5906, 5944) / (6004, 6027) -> 0.02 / 8.27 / 8.19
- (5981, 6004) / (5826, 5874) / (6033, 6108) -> 0.03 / 8.53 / 8.27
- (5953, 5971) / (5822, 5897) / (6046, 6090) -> 0.02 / 8.27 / 8.32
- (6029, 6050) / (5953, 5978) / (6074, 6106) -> -0.04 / 8.04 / 8.11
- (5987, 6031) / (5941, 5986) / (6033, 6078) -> 0.01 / 8.12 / 8.41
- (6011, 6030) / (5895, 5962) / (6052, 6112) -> -0.01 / 8.11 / 8.2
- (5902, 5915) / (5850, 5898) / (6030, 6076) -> -0.05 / 7.98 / 8.39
